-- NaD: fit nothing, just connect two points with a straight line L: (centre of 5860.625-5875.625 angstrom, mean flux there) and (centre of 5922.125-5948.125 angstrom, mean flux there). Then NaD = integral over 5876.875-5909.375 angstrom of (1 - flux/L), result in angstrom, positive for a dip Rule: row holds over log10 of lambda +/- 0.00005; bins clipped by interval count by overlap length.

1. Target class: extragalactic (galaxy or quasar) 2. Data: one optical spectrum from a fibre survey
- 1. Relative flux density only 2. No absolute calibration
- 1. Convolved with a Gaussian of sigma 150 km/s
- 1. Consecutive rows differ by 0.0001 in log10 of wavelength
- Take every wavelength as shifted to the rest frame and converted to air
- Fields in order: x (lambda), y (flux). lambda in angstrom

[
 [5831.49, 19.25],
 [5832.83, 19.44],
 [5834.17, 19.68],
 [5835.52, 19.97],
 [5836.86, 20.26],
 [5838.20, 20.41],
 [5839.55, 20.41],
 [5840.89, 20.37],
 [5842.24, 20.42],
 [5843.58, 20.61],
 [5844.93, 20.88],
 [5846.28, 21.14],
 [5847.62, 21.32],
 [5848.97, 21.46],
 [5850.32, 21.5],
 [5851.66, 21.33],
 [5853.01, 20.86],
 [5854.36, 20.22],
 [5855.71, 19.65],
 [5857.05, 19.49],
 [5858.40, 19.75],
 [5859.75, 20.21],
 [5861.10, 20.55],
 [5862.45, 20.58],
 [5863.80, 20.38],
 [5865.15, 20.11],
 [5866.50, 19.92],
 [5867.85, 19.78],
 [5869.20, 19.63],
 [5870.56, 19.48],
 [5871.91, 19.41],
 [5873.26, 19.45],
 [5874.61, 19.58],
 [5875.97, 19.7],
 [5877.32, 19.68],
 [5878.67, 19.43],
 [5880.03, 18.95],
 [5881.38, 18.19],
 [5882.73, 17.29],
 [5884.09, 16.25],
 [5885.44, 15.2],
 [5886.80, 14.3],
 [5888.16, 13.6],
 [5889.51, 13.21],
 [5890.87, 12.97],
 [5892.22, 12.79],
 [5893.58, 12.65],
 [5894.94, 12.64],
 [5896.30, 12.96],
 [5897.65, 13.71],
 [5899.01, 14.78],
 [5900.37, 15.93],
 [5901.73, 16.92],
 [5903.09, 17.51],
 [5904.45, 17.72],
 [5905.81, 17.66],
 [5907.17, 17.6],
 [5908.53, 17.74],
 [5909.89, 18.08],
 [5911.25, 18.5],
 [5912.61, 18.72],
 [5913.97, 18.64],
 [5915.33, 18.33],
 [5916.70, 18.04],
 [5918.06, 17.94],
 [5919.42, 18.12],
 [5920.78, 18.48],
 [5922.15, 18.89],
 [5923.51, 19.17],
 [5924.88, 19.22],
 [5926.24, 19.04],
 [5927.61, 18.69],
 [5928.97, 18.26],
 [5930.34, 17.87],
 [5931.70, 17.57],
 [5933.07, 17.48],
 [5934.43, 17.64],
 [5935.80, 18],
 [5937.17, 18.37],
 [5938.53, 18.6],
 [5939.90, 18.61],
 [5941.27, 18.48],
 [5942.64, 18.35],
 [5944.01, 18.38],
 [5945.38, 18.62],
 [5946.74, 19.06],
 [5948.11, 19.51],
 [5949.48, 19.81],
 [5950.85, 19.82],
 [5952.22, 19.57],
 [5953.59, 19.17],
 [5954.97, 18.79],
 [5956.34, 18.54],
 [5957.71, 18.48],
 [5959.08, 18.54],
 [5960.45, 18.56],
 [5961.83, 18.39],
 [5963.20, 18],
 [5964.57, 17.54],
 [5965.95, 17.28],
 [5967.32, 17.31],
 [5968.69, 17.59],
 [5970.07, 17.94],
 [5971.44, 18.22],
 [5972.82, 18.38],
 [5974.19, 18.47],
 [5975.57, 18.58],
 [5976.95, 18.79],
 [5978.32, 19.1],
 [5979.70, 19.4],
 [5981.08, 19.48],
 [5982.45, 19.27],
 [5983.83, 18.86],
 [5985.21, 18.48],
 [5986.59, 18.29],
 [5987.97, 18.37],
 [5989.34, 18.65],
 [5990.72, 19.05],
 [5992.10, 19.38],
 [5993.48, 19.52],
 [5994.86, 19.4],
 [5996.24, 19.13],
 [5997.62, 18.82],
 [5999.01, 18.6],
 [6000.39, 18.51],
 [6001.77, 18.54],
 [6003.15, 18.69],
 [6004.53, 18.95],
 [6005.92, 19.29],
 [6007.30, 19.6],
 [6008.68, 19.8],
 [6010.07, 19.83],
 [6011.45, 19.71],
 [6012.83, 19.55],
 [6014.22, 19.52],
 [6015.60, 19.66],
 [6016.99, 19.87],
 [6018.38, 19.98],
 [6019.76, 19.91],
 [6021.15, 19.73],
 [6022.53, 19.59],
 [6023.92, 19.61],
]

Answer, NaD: 6.0 angstrom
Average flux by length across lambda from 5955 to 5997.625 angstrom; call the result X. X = 18.6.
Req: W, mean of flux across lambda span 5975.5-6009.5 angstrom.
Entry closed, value 19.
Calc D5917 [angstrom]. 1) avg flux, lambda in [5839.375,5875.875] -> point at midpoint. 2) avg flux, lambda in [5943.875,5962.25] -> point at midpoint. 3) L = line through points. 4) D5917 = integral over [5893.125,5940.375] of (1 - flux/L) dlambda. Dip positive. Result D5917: 4.9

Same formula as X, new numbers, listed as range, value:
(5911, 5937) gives 18.3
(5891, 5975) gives 17.8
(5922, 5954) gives 18.7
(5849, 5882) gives 19.9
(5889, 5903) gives 14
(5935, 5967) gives 18.6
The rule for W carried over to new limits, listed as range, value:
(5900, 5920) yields 17.9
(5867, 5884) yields 19.1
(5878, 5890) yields 16.3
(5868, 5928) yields 17.2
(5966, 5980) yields 18.3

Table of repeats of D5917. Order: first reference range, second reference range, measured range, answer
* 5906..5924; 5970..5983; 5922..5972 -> 0.3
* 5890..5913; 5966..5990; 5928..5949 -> -1.5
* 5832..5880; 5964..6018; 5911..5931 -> 1.0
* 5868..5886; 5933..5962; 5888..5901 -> 3.6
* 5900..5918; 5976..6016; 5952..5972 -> 0.4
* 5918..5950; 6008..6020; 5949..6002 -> 1.3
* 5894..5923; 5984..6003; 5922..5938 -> -0.8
